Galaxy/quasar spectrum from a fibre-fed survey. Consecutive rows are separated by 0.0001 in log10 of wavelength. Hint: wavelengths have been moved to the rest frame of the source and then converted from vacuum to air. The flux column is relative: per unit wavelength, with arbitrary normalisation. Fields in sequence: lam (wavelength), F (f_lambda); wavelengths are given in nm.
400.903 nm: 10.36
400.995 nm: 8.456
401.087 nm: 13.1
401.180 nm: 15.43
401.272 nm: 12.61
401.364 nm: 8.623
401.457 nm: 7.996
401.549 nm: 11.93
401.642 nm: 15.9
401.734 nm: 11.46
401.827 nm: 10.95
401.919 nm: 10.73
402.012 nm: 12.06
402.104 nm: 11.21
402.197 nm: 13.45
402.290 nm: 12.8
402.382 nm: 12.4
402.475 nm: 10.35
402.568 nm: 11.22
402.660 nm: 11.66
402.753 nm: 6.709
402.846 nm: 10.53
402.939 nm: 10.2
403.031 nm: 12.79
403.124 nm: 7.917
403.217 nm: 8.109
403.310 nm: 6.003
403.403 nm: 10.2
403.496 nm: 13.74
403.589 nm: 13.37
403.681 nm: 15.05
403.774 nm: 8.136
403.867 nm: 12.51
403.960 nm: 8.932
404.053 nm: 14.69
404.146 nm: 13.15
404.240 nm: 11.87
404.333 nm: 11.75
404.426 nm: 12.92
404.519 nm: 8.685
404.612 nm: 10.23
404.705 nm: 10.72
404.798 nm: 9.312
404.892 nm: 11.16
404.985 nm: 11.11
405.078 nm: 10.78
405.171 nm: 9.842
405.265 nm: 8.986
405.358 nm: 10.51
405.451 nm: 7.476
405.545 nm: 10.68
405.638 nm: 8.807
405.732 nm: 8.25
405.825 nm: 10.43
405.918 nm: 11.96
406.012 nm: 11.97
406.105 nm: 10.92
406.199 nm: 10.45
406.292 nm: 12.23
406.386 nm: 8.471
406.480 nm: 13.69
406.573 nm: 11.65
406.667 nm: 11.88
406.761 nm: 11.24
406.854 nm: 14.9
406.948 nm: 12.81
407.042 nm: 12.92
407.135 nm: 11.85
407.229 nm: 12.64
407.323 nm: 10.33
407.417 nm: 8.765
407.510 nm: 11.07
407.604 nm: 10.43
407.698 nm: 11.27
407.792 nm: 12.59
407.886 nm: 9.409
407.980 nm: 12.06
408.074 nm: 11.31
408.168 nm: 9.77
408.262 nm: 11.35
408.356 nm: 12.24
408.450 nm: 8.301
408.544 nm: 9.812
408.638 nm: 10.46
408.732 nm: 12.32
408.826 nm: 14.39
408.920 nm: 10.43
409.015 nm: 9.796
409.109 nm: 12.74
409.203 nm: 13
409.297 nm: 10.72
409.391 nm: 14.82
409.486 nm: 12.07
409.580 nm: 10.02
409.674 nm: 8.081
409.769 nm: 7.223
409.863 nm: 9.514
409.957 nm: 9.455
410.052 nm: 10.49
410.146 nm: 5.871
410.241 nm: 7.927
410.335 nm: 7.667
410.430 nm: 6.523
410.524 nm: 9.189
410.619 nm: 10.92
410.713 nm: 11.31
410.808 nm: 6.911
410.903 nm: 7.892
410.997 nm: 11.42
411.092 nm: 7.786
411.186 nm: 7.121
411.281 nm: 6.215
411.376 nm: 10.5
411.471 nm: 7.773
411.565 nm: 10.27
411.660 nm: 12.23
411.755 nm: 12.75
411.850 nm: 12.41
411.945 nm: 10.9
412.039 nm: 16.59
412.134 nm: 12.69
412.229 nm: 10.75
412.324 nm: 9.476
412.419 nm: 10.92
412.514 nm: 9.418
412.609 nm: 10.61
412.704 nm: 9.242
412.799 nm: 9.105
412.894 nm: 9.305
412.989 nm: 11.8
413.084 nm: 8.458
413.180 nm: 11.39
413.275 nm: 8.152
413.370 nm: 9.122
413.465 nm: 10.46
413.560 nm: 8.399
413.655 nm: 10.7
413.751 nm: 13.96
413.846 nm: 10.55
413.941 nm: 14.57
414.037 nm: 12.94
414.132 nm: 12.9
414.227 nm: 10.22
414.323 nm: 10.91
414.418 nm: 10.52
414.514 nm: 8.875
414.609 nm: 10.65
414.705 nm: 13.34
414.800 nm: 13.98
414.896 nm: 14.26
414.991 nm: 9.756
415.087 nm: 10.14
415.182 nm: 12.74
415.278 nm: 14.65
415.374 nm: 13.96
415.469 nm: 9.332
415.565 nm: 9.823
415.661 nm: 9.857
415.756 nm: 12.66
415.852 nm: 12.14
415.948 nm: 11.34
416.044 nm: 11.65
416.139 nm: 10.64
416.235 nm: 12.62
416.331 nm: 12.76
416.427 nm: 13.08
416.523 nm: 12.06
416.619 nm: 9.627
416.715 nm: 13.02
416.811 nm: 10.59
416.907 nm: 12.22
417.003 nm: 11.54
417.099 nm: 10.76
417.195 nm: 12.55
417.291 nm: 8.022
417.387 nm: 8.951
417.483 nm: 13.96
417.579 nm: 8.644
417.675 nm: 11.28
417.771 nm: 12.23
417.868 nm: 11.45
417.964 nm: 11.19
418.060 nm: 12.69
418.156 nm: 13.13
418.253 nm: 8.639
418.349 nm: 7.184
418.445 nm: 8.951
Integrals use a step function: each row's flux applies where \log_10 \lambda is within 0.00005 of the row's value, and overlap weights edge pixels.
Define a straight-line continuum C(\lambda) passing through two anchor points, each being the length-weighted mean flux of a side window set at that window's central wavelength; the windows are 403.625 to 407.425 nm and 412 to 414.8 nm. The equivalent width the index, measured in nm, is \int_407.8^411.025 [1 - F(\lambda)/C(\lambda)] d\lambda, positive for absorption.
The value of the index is 0.25 nm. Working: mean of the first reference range 11.1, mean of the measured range 10.2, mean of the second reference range 10.9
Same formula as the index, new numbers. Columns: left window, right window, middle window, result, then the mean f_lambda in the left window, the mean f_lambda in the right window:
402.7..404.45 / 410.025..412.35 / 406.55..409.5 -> -0.372 nm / 11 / 9.74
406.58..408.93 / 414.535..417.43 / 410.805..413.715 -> 0.360 nm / 11.4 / 11.6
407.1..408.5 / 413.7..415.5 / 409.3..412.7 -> 0.460 nm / 10.9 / 12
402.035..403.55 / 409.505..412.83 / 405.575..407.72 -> -0.228 nm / 10.6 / 9.66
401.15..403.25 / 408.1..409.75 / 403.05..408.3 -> 0.087 nm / 11.2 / 11.1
